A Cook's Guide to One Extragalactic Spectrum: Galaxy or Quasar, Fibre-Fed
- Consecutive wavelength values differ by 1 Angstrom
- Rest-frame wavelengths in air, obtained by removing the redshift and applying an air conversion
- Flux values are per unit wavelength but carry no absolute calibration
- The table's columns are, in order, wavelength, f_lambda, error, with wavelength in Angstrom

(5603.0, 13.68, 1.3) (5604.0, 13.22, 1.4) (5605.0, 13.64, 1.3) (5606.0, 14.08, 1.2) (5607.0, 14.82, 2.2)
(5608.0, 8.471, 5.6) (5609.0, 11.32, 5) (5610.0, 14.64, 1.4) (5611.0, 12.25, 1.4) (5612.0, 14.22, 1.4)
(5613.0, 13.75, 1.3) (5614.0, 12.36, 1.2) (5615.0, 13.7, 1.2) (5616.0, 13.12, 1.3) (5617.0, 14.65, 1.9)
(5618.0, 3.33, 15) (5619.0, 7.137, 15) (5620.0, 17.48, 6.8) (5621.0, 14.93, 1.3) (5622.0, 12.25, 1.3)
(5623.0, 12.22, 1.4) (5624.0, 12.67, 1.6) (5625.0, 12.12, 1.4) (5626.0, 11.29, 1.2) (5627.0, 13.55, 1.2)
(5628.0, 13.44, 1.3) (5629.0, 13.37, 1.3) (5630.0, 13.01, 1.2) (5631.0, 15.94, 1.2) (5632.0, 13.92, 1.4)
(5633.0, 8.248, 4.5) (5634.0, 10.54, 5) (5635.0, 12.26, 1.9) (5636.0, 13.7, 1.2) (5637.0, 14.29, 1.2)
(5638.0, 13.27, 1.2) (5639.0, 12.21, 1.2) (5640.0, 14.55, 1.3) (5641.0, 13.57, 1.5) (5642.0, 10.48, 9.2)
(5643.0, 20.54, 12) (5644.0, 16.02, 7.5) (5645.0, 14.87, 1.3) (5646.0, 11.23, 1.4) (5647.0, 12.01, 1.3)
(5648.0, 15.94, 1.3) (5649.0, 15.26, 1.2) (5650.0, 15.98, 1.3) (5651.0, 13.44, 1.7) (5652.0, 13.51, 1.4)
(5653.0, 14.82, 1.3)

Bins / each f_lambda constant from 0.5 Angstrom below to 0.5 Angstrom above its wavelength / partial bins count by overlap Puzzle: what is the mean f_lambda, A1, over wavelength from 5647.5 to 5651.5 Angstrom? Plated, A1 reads 15.2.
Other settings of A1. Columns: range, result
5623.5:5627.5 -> 12.4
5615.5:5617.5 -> 13.9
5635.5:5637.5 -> 14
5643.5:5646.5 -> 14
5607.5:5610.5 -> 11.5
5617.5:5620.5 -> 9.32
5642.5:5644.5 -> 18.3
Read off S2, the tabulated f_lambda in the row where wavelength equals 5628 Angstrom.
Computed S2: 13.44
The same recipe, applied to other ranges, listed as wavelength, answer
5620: 17.48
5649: 15.26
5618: 3.33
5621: 14.93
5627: 13.55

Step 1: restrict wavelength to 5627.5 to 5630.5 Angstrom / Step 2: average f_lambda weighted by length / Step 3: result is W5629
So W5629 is 13.3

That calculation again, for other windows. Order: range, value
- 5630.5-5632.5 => 14.9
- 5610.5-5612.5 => 13.2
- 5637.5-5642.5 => 12.8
